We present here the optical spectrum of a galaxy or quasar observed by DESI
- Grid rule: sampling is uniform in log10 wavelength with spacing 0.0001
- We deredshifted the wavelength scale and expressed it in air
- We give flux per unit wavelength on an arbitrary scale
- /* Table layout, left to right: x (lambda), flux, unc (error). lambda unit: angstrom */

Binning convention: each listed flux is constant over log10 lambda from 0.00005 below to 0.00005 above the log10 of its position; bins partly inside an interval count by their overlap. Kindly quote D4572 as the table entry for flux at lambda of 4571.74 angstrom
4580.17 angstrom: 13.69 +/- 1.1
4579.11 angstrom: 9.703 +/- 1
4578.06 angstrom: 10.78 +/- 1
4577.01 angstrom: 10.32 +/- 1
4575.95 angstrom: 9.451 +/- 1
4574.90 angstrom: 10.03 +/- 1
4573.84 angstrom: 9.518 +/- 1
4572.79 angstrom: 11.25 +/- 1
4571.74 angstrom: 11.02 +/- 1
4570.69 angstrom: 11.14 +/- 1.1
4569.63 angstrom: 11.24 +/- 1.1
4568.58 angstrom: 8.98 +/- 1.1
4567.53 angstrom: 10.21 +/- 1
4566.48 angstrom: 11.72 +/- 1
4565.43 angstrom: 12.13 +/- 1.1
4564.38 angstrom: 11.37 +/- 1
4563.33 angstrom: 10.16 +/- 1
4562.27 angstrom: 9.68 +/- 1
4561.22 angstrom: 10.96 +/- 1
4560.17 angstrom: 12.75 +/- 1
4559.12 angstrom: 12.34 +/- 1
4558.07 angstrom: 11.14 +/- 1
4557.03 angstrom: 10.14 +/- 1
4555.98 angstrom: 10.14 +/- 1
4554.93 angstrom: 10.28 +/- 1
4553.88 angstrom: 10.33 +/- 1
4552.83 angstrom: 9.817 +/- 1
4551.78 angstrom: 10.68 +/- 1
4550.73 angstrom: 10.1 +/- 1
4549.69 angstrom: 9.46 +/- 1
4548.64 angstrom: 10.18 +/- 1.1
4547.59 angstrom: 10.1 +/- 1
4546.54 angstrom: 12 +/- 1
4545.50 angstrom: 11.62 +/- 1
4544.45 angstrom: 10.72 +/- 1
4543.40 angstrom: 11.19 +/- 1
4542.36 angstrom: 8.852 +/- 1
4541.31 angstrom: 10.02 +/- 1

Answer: 11.02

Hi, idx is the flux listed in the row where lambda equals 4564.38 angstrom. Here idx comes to 11.37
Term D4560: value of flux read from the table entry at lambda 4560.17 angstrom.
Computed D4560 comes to 12.75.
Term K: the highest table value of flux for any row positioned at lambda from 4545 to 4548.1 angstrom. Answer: 12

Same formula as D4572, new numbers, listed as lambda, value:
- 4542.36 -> 8.852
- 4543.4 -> 11.19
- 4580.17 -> 13.69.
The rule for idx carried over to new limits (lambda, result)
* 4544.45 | 10.72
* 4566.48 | 11.72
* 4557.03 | 10.14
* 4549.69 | 9.46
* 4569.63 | 11.24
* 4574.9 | 10.03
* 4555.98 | 10.14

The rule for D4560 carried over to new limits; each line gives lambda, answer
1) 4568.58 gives 8.98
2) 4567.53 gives 10.21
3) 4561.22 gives 10.96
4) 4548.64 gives 10.18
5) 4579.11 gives 9.703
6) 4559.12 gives 12.34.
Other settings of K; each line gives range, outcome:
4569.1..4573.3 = 11.25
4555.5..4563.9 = 12.75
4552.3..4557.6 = 10.33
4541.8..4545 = 11.19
